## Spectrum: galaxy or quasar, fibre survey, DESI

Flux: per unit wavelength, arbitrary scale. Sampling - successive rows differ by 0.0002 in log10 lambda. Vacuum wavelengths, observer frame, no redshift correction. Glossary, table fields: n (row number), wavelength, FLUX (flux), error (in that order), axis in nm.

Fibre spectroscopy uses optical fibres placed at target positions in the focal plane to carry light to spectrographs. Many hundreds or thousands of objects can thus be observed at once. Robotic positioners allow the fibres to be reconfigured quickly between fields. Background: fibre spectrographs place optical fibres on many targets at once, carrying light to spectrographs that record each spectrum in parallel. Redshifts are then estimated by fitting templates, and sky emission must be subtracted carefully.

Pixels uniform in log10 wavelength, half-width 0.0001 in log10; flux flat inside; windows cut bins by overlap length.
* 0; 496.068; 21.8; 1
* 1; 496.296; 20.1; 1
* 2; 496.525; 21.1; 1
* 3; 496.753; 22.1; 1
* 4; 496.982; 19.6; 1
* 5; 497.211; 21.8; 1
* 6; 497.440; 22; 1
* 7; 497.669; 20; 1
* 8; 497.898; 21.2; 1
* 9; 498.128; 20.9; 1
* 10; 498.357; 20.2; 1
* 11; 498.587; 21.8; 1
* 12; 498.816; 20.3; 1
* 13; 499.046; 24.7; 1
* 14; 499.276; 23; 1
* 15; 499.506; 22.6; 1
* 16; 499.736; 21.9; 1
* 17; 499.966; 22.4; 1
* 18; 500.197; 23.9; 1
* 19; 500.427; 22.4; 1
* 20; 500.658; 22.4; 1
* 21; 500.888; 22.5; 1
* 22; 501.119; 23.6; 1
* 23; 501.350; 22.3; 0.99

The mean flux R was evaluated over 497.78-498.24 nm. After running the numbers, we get 21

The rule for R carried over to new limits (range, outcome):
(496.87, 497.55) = 21.1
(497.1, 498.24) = 21.2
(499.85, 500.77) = 22.8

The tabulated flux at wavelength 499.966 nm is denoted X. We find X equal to 22.4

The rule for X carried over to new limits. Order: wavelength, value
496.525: 21.1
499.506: 22.6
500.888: 22.5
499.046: 24.7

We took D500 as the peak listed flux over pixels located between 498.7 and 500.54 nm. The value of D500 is 24.7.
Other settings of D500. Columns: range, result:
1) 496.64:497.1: 22.1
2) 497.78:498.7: 21.8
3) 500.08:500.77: 23.9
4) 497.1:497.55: 22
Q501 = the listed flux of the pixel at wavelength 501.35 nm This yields 22.3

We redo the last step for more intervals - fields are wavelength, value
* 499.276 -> 23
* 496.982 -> 19.6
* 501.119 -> 23.6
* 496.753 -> 22.1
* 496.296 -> 20.1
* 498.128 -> 20.9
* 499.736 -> 21.9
